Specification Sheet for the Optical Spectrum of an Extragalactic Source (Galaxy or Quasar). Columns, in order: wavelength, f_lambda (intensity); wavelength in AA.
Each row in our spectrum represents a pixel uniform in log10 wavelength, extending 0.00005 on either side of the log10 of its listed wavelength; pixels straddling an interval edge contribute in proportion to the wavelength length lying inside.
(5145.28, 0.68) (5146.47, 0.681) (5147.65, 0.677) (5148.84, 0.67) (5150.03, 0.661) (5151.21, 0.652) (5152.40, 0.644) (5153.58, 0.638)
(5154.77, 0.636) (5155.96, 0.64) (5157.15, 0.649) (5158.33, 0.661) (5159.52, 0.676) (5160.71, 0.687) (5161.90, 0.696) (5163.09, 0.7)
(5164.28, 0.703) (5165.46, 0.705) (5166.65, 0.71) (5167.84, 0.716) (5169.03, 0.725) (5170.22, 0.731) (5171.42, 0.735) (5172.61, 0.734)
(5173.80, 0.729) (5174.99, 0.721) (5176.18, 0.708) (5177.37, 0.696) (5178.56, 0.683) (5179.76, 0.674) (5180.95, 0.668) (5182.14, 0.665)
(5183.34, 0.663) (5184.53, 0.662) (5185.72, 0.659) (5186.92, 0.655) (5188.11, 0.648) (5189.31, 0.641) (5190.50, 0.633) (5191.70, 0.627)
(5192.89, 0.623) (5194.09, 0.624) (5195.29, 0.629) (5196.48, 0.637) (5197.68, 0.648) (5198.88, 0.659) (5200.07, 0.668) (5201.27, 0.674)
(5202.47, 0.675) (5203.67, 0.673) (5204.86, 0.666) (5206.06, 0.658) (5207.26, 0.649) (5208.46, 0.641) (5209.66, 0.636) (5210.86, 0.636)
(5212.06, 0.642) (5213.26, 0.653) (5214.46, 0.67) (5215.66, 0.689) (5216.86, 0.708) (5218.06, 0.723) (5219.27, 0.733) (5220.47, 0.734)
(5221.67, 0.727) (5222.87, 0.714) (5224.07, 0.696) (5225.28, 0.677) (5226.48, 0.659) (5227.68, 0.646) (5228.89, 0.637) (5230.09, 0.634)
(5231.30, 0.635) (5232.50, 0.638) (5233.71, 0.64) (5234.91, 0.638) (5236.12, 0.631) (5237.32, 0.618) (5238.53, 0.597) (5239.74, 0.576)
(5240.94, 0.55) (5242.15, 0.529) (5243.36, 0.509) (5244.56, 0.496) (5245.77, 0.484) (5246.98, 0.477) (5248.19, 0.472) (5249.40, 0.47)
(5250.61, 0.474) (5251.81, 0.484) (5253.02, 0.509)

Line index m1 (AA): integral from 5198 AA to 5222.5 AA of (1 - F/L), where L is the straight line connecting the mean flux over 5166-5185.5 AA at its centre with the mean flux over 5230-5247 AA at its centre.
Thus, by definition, -1.7 AA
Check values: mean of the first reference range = 0.7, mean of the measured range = 0.676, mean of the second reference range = 0.578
